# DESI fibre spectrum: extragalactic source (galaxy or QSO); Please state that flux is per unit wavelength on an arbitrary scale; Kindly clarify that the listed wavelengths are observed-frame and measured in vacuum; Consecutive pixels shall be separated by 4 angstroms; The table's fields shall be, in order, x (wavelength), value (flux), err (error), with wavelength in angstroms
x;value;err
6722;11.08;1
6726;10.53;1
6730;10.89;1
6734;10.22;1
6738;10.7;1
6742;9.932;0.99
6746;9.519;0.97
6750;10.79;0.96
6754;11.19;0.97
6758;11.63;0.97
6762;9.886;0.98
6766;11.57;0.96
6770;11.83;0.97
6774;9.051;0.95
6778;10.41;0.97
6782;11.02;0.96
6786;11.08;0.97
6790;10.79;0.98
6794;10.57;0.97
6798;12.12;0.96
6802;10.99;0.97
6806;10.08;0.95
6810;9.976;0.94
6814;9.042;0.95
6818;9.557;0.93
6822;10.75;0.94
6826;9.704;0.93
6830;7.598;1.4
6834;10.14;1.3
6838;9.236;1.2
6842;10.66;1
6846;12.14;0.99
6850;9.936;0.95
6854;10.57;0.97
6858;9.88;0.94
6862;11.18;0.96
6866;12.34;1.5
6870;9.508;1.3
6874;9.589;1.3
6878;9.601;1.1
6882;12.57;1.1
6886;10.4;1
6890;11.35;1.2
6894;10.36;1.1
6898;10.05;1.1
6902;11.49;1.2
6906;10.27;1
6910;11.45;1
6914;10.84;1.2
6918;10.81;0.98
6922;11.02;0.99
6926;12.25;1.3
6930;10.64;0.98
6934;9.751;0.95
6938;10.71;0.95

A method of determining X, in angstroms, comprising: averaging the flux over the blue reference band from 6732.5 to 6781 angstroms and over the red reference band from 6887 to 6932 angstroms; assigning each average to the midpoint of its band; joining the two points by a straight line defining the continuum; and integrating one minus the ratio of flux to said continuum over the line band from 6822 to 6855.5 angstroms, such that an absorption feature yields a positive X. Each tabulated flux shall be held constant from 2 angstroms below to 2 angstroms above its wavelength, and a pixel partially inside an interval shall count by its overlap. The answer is 2.3 angstroms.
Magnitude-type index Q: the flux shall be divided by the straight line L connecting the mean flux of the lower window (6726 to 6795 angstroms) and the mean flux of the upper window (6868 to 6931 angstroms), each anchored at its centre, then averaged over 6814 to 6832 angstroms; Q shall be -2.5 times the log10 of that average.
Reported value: 0.15 mag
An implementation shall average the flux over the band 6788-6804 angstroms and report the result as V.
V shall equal 11.1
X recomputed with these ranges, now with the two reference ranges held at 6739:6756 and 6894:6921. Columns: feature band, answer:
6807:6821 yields 1.19 angstroms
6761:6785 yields -0.54 angstroms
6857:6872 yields -0.14 angstroms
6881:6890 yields -0.50 angstroms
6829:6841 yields 1.54 angstroms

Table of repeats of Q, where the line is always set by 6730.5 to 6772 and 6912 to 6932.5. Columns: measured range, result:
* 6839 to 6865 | 0.020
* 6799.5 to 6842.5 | 0.114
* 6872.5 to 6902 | 0.037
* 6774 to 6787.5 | 0.023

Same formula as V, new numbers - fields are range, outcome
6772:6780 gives 9.73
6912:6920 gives 10.8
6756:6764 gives 10.8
